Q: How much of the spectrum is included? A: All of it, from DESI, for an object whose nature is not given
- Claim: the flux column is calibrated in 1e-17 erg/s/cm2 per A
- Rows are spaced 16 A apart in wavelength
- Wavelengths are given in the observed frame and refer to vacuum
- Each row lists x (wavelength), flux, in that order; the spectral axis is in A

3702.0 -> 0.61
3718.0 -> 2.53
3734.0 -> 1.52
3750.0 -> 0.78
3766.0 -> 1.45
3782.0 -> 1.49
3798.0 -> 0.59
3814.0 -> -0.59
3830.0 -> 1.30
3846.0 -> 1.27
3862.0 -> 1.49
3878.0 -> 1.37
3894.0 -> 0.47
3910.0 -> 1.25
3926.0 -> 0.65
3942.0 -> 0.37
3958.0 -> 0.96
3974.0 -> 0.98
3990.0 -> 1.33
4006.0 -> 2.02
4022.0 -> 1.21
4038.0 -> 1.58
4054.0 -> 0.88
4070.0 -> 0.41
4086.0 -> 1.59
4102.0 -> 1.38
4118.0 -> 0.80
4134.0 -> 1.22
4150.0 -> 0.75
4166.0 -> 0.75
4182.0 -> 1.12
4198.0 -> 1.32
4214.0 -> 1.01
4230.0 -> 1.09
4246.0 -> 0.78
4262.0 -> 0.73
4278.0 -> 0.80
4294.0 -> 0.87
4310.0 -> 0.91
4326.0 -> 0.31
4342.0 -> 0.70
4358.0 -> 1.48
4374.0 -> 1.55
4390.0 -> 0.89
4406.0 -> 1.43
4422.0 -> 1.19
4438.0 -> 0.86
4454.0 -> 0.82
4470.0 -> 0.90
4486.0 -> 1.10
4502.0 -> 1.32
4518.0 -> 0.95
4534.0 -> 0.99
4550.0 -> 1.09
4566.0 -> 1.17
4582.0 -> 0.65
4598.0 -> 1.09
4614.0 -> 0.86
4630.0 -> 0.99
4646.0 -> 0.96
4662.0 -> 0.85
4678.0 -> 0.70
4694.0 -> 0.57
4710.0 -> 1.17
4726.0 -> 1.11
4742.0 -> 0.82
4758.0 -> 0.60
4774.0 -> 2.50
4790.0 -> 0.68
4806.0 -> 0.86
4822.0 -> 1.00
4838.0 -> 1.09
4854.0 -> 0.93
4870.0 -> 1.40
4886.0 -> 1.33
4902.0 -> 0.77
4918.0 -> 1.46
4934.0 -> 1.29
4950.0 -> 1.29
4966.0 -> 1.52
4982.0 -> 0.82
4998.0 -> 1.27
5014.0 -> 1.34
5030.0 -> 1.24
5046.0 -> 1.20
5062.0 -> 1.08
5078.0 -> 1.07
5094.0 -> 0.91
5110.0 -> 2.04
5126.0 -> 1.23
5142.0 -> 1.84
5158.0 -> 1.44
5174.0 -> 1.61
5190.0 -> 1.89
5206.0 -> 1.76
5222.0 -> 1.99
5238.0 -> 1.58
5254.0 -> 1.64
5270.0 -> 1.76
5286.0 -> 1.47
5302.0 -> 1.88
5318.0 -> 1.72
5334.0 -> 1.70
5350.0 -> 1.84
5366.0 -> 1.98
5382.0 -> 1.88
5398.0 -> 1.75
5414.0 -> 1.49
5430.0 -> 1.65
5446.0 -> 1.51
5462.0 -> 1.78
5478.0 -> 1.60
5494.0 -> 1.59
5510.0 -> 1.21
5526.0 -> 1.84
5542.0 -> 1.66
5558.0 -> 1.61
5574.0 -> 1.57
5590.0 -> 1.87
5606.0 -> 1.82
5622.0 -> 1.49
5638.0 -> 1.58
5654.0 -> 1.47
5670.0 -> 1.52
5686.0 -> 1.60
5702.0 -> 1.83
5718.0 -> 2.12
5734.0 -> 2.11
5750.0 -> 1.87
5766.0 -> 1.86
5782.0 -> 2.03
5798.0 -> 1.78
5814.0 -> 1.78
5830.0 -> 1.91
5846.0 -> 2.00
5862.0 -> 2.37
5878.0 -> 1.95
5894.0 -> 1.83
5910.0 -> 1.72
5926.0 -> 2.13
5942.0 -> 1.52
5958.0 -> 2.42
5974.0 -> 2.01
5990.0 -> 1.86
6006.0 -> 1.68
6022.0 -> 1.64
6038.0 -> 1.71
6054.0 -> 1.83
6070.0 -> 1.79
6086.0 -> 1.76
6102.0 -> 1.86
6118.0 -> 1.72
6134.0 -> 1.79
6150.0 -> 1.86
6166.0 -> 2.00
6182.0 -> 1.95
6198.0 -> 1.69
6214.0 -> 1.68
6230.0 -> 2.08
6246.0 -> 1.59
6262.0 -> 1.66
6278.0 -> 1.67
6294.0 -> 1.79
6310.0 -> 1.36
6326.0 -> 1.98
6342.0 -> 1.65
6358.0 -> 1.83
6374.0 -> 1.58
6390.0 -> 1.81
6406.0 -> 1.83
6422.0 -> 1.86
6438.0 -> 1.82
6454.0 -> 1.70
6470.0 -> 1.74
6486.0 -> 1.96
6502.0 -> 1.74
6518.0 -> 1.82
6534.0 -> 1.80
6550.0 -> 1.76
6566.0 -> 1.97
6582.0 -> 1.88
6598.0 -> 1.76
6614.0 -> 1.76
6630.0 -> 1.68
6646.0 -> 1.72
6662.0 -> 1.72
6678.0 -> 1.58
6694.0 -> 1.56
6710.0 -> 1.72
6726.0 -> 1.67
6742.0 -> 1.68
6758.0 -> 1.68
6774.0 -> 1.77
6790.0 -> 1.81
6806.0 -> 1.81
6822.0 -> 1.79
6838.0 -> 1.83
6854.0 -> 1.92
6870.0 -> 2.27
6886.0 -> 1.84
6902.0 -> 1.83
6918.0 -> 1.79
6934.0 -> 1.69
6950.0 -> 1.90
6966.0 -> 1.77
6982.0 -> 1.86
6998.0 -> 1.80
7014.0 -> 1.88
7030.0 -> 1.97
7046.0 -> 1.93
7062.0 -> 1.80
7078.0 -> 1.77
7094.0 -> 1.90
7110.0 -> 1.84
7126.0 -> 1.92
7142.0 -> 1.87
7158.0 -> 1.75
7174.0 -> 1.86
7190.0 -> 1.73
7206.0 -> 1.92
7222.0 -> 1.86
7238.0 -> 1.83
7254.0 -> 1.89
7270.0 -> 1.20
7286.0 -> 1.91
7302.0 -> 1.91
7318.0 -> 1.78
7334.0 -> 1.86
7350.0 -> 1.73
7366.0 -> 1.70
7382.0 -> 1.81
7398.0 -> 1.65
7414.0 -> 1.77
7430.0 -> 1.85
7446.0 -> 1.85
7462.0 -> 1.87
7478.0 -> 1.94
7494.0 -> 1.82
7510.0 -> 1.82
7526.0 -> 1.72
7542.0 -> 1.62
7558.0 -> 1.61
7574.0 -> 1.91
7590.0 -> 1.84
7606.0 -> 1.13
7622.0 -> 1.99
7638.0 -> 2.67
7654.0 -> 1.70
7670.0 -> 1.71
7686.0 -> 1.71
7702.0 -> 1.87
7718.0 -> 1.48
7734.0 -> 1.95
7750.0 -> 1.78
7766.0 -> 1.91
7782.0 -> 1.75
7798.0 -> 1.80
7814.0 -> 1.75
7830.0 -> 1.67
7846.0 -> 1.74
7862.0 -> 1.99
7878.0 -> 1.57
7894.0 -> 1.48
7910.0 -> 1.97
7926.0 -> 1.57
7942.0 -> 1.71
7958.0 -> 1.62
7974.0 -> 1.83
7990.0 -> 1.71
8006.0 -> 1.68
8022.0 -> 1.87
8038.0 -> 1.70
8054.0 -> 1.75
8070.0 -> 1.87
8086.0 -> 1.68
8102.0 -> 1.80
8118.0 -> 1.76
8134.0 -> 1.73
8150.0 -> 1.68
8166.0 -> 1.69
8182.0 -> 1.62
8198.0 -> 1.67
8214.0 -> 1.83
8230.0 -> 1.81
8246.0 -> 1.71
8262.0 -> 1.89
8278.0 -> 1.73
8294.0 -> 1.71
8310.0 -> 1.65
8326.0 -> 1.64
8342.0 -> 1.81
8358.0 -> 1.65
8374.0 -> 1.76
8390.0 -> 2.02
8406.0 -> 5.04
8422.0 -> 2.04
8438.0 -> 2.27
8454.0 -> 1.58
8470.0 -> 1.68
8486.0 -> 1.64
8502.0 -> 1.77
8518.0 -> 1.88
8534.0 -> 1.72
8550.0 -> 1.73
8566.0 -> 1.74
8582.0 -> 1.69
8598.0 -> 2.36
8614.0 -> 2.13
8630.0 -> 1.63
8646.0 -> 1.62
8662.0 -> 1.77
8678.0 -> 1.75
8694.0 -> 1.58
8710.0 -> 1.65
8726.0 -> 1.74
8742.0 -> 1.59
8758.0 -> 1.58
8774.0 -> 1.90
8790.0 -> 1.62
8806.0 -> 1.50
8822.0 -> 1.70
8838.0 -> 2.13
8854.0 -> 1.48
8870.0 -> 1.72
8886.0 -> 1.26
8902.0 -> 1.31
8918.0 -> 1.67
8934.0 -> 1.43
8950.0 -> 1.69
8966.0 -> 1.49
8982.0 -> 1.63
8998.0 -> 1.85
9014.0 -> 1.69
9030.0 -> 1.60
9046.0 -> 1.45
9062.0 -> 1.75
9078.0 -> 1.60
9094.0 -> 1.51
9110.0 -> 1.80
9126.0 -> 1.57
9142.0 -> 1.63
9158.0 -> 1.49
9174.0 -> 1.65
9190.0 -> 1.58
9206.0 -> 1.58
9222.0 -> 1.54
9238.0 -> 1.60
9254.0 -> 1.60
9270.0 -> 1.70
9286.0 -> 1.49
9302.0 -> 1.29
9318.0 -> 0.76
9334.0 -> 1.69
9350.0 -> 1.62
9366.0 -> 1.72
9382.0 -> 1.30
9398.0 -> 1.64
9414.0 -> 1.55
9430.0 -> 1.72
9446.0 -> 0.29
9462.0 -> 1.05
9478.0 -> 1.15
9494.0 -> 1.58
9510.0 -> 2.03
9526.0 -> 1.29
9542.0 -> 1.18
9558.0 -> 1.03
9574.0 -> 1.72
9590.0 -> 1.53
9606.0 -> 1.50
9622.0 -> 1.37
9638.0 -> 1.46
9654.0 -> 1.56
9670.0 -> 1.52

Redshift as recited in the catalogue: 0.280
